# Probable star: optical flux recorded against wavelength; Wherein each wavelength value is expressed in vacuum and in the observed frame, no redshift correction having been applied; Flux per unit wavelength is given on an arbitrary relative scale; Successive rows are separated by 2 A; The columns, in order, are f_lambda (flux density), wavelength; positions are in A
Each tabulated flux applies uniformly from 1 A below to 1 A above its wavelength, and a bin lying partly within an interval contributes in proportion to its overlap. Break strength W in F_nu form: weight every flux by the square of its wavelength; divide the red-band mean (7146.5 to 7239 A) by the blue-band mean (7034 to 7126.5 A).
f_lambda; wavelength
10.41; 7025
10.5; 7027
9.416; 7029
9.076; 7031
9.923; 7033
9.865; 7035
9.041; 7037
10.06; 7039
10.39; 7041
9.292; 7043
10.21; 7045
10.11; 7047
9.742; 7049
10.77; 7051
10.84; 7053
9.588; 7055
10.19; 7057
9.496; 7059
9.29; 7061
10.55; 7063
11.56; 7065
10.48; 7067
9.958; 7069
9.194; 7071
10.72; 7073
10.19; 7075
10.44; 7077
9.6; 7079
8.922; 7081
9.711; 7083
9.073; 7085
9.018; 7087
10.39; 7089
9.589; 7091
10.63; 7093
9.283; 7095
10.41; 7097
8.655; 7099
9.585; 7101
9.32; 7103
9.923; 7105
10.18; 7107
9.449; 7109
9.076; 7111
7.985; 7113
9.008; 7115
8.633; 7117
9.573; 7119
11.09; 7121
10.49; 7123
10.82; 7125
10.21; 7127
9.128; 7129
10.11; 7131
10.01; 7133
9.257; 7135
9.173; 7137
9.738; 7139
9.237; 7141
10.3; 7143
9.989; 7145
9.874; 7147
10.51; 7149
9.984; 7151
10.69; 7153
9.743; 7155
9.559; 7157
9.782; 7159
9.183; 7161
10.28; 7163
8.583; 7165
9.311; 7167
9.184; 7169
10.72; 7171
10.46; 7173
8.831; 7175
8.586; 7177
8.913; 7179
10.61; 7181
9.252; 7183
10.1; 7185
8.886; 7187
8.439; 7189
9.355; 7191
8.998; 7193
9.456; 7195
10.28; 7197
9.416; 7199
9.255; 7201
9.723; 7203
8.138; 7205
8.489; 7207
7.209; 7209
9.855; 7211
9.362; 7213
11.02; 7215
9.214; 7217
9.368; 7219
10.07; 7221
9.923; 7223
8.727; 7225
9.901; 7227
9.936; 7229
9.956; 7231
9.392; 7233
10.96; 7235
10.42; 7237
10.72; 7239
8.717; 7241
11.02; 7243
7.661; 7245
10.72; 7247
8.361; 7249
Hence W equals 1.0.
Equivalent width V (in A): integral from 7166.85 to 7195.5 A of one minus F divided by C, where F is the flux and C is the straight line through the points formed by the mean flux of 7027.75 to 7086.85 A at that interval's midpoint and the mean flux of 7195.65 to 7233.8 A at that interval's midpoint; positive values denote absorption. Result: 0.4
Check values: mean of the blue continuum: 9.91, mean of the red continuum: 9.43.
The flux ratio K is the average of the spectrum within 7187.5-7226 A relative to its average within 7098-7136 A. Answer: 0.97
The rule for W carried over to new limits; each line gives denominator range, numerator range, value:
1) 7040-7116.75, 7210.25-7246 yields 1.04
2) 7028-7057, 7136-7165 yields 1.02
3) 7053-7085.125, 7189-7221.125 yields 0.97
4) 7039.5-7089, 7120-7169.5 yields 1.01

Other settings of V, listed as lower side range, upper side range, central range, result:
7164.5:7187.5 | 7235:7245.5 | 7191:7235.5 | 1.26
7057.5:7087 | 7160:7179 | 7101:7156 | -0.71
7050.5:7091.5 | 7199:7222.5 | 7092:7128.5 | 0.37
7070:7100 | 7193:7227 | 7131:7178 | -0.93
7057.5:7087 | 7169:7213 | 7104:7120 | 0.78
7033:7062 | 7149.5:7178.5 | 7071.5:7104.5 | 0.36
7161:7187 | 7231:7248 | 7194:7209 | 0.91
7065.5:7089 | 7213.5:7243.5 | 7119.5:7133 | -0.55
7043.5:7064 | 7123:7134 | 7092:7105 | 0.53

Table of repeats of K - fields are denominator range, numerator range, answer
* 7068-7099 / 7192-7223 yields 0.96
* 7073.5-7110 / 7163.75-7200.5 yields 0.97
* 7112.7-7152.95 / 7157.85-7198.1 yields 0.96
